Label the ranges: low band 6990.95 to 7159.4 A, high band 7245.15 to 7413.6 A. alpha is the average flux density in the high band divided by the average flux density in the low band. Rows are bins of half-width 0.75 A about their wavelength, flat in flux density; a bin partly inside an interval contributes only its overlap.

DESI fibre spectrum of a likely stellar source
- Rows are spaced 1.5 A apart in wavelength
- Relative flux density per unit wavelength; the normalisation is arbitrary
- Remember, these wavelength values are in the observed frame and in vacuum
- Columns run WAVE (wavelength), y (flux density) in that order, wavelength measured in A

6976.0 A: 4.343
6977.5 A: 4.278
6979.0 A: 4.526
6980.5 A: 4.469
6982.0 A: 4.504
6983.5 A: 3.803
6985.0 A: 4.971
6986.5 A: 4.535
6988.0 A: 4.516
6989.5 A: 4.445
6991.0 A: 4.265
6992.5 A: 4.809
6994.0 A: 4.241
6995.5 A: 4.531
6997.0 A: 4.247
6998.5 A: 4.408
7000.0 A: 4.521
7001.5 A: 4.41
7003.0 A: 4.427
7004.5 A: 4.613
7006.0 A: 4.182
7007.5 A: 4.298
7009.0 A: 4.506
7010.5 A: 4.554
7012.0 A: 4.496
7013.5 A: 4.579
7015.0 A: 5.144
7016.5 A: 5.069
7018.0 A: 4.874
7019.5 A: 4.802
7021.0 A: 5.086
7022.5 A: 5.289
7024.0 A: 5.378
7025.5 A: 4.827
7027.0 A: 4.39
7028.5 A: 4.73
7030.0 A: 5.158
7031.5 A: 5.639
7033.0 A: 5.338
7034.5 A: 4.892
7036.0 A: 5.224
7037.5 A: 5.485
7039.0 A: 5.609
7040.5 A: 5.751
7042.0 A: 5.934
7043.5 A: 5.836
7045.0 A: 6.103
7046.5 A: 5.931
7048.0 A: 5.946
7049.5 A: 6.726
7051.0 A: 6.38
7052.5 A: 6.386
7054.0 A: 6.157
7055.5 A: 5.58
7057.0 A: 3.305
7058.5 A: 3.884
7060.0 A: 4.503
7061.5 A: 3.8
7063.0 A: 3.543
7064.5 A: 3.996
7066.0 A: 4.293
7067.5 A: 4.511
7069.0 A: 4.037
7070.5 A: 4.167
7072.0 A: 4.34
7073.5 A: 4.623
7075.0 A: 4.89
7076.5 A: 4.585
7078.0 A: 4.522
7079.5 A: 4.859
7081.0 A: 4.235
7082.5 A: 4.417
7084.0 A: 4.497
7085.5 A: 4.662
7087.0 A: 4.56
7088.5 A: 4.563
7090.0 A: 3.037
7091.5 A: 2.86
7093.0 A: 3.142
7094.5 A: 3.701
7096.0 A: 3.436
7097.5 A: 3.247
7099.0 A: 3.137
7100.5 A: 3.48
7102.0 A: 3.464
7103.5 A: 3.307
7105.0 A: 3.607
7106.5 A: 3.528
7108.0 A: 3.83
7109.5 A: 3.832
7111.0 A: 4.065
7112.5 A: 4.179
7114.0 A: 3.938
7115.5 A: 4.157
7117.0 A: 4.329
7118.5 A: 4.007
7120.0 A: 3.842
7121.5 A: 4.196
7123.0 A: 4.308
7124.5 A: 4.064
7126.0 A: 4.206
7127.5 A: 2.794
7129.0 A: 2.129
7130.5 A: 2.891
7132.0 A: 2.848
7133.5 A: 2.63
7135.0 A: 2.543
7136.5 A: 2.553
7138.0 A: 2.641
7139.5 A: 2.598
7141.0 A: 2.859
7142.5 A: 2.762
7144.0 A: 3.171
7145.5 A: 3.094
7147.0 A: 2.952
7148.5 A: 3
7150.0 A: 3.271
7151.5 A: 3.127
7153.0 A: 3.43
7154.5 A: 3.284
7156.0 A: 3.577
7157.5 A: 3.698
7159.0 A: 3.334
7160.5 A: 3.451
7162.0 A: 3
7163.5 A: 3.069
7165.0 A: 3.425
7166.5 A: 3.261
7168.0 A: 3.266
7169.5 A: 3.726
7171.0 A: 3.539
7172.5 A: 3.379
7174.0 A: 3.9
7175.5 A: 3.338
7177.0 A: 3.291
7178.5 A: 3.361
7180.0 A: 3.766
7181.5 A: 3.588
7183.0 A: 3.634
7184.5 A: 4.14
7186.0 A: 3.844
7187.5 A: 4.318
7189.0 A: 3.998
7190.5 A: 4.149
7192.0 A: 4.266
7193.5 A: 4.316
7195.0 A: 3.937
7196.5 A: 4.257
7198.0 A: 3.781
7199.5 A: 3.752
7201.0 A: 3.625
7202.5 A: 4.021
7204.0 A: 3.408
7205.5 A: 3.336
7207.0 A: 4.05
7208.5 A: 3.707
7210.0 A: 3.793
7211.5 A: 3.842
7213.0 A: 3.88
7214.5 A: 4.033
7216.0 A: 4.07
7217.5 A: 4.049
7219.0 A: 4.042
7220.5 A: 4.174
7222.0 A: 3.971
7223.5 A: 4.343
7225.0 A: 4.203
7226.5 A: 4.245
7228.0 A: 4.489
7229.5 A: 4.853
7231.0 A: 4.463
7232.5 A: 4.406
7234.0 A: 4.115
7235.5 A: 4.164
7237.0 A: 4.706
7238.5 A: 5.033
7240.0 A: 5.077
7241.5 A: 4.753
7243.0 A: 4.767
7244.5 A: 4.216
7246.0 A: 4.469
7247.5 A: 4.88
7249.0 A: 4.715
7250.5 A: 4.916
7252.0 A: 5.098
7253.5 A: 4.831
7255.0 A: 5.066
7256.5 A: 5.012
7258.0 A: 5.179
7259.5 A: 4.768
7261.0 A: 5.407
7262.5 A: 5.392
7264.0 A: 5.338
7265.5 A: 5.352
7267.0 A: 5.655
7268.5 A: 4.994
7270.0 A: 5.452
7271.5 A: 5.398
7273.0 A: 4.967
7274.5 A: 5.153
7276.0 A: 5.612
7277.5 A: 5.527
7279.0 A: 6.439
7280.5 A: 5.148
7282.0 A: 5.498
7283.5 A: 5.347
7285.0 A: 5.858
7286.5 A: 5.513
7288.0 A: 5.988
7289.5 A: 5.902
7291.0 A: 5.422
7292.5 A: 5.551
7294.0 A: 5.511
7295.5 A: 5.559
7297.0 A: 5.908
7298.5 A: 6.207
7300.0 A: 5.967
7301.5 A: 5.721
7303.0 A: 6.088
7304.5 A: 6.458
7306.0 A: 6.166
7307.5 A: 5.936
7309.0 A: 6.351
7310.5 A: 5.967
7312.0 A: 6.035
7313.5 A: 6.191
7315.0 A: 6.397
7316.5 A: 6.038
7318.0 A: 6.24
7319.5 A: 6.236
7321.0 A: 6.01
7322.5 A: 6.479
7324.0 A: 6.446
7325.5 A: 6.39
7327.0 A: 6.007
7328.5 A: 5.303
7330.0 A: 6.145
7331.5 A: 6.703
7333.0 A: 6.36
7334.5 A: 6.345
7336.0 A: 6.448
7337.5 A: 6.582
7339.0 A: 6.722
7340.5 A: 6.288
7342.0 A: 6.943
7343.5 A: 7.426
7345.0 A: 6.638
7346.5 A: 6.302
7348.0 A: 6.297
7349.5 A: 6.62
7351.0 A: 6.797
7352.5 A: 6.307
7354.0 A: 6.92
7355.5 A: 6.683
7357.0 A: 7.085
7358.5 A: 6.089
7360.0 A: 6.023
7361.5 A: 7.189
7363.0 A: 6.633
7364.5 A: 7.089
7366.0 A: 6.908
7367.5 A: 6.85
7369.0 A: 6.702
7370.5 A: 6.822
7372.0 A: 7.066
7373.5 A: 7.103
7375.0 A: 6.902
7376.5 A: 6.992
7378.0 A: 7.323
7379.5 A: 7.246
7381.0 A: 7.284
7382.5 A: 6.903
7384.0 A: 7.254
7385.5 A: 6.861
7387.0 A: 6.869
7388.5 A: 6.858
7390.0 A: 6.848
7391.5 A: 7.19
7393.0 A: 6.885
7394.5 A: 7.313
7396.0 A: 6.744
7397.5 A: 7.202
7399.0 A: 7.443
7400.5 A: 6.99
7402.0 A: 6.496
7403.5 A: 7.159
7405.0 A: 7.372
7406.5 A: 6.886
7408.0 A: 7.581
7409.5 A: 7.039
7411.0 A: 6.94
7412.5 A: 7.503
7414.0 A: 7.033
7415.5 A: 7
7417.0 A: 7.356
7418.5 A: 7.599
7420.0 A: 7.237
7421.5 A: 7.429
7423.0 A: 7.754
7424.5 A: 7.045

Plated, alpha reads 1.5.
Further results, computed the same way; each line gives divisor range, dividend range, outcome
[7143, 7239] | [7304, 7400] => 1.75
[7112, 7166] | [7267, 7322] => 1.75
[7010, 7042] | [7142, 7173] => 0.64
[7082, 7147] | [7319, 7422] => 1.95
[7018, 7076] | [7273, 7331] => 1.17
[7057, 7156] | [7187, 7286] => 1.26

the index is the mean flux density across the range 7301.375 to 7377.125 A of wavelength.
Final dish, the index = 6.48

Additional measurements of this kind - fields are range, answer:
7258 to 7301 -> 5.52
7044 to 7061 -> 5.52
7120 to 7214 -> 3.48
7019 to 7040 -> 5.14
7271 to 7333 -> 5.9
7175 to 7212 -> 3.82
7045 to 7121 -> 4.3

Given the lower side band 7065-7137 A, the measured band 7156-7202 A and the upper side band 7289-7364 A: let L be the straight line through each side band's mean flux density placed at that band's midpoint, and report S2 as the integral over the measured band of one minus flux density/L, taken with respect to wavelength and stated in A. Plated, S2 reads 9.80 A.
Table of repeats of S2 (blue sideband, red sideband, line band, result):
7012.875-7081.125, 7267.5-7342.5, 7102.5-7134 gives 9.6 A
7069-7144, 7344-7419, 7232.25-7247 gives 1.9 A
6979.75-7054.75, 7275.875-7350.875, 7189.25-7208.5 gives 6.0 A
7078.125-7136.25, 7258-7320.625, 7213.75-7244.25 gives 4.0 A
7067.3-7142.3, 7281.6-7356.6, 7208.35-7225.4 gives 3.4 A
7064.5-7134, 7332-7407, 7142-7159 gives 4.6 A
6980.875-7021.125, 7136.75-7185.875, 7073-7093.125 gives -1.9 A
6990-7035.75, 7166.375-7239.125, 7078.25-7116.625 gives 4.8 A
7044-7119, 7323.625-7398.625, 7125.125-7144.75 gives 8.0 A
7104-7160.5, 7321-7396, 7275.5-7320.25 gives -0.5 A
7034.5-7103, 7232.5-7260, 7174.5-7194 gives 3.6 A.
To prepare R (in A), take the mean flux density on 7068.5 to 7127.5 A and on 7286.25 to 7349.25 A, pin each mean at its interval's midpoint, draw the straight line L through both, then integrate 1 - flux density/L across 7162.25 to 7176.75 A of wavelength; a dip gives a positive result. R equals 4.0 A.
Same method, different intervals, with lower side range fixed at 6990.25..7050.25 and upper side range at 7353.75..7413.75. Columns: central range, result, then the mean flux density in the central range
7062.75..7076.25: 2.48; 4.31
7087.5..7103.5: 5.89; 3.42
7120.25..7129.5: 3.16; 3.67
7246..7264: 3.64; 5.01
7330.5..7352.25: 0.51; 6.59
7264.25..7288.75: 3.48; 5.49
